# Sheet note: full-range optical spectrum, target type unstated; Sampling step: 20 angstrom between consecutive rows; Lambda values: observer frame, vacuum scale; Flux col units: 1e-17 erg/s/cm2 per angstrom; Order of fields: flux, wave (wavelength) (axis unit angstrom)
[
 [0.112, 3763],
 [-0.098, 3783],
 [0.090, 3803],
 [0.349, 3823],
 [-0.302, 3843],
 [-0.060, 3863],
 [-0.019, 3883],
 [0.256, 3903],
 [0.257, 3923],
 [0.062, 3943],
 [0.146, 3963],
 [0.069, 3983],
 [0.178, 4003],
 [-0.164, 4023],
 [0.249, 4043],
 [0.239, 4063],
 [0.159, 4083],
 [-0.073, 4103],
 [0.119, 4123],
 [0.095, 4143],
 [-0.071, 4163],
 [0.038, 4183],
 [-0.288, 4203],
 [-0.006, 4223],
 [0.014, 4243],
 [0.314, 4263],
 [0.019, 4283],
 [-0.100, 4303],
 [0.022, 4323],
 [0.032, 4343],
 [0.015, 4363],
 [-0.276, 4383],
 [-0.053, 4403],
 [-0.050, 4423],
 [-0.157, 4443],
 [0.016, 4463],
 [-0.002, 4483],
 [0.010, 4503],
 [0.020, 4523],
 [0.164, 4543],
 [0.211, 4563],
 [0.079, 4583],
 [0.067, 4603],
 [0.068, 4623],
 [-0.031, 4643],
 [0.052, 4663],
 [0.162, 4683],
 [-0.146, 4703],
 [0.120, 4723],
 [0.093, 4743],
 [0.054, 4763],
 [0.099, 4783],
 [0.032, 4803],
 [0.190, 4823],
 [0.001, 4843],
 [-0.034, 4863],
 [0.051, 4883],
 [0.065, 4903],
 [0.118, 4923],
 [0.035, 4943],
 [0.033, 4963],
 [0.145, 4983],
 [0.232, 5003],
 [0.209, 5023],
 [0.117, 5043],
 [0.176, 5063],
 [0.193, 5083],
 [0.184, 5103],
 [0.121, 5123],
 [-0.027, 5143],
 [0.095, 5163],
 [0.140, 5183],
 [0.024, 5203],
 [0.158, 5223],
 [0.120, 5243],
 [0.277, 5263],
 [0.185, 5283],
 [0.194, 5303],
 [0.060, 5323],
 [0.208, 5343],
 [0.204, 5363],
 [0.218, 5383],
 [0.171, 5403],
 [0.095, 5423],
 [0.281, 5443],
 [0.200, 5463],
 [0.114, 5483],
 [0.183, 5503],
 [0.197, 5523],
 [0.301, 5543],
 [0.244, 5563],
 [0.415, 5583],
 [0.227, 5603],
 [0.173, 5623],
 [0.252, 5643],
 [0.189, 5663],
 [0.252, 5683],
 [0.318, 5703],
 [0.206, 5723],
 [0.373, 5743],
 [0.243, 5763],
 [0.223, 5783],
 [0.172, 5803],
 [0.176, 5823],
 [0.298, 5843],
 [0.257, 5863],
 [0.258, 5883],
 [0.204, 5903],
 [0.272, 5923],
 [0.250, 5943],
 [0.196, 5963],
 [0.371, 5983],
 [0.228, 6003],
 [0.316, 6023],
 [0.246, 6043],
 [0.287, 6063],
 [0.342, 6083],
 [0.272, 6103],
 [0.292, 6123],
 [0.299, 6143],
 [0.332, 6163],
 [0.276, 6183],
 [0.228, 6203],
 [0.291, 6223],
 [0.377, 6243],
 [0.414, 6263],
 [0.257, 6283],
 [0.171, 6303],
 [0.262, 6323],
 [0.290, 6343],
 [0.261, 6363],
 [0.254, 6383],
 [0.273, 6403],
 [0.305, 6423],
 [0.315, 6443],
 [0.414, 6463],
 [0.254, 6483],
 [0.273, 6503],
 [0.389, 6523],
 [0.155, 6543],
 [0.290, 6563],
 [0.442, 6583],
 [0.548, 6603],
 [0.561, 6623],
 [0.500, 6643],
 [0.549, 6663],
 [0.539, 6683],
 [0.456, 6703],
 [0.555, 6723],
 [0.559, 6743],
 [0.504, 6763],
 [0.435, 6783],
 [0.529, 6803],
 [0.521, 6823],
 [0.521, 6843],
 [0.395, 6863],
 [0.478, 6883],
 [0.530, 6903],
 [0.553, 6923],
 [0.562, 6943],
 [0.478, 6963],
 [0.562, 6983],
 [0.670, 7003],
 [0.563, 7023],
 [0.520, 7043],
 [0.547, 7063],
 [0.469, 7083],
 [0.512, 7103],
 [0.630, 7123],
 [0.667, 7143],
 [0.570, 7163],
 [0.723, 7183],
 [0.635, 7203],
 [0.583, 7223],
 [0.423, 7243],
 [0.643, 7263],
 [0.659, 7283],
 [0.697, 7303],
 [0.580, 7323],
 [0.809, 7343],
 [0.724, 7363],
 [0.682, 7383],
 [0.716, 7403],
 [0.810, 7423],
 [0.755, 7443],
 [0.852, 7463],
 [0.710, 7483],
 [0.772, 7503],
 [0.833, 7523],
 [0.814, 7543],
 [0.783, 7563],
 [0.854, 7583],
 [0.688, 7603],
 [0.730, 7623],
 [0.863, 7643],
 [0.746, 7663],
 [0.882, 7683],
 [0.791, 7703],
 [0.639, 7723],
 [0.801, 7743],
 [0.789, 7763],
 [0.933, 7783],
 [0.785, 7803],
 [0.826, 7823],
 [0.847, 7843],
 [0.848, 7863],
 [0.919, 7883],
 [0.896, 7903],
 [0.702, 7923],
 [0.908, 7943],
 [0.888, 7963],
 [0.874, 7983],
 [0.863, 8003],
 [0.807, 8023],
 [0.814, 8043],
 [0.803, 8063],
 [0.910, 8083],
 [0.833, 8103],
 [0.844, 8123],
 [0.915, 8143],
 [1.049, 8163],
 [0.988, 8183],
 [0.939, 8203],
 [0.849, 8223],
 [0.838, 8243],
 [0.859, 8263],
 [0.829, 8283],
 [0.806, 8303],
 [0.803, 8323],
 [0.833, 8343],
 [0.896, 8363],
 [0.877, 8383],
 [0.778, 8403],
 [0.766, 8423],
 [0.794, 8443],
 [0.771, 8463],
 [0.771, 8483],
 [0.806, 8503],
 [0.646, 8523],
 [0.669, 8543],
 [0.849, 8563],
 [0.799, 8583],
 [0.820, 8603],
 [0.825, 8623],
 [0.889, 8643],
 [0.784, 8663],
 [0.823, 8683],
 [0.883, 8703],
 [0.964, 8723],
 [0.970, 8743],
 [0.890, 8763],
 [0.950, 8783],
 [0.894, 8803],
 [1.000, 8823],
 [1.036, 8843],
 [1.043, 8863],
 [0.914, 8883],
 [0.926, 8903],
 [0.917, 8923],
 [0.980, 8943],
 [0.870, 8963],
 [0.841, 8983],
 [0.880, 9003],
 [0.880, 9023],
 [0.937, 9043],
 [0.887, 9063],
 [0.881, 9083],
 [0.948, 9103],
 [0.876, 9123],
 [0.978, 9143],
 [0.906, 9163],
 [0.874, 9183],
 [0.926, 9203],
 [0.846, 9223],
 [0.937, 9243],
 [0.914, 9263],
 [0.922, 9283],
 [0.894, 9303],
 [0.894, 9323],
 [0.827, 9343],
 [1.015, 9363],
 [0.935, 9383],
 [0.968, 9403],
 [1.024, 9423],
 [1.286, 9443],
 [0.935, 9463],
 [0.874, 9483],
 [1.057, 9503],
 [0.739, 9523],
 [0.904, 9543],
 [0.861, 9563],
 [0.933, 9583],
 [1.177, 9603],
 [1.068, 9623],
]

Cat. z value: 0.65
